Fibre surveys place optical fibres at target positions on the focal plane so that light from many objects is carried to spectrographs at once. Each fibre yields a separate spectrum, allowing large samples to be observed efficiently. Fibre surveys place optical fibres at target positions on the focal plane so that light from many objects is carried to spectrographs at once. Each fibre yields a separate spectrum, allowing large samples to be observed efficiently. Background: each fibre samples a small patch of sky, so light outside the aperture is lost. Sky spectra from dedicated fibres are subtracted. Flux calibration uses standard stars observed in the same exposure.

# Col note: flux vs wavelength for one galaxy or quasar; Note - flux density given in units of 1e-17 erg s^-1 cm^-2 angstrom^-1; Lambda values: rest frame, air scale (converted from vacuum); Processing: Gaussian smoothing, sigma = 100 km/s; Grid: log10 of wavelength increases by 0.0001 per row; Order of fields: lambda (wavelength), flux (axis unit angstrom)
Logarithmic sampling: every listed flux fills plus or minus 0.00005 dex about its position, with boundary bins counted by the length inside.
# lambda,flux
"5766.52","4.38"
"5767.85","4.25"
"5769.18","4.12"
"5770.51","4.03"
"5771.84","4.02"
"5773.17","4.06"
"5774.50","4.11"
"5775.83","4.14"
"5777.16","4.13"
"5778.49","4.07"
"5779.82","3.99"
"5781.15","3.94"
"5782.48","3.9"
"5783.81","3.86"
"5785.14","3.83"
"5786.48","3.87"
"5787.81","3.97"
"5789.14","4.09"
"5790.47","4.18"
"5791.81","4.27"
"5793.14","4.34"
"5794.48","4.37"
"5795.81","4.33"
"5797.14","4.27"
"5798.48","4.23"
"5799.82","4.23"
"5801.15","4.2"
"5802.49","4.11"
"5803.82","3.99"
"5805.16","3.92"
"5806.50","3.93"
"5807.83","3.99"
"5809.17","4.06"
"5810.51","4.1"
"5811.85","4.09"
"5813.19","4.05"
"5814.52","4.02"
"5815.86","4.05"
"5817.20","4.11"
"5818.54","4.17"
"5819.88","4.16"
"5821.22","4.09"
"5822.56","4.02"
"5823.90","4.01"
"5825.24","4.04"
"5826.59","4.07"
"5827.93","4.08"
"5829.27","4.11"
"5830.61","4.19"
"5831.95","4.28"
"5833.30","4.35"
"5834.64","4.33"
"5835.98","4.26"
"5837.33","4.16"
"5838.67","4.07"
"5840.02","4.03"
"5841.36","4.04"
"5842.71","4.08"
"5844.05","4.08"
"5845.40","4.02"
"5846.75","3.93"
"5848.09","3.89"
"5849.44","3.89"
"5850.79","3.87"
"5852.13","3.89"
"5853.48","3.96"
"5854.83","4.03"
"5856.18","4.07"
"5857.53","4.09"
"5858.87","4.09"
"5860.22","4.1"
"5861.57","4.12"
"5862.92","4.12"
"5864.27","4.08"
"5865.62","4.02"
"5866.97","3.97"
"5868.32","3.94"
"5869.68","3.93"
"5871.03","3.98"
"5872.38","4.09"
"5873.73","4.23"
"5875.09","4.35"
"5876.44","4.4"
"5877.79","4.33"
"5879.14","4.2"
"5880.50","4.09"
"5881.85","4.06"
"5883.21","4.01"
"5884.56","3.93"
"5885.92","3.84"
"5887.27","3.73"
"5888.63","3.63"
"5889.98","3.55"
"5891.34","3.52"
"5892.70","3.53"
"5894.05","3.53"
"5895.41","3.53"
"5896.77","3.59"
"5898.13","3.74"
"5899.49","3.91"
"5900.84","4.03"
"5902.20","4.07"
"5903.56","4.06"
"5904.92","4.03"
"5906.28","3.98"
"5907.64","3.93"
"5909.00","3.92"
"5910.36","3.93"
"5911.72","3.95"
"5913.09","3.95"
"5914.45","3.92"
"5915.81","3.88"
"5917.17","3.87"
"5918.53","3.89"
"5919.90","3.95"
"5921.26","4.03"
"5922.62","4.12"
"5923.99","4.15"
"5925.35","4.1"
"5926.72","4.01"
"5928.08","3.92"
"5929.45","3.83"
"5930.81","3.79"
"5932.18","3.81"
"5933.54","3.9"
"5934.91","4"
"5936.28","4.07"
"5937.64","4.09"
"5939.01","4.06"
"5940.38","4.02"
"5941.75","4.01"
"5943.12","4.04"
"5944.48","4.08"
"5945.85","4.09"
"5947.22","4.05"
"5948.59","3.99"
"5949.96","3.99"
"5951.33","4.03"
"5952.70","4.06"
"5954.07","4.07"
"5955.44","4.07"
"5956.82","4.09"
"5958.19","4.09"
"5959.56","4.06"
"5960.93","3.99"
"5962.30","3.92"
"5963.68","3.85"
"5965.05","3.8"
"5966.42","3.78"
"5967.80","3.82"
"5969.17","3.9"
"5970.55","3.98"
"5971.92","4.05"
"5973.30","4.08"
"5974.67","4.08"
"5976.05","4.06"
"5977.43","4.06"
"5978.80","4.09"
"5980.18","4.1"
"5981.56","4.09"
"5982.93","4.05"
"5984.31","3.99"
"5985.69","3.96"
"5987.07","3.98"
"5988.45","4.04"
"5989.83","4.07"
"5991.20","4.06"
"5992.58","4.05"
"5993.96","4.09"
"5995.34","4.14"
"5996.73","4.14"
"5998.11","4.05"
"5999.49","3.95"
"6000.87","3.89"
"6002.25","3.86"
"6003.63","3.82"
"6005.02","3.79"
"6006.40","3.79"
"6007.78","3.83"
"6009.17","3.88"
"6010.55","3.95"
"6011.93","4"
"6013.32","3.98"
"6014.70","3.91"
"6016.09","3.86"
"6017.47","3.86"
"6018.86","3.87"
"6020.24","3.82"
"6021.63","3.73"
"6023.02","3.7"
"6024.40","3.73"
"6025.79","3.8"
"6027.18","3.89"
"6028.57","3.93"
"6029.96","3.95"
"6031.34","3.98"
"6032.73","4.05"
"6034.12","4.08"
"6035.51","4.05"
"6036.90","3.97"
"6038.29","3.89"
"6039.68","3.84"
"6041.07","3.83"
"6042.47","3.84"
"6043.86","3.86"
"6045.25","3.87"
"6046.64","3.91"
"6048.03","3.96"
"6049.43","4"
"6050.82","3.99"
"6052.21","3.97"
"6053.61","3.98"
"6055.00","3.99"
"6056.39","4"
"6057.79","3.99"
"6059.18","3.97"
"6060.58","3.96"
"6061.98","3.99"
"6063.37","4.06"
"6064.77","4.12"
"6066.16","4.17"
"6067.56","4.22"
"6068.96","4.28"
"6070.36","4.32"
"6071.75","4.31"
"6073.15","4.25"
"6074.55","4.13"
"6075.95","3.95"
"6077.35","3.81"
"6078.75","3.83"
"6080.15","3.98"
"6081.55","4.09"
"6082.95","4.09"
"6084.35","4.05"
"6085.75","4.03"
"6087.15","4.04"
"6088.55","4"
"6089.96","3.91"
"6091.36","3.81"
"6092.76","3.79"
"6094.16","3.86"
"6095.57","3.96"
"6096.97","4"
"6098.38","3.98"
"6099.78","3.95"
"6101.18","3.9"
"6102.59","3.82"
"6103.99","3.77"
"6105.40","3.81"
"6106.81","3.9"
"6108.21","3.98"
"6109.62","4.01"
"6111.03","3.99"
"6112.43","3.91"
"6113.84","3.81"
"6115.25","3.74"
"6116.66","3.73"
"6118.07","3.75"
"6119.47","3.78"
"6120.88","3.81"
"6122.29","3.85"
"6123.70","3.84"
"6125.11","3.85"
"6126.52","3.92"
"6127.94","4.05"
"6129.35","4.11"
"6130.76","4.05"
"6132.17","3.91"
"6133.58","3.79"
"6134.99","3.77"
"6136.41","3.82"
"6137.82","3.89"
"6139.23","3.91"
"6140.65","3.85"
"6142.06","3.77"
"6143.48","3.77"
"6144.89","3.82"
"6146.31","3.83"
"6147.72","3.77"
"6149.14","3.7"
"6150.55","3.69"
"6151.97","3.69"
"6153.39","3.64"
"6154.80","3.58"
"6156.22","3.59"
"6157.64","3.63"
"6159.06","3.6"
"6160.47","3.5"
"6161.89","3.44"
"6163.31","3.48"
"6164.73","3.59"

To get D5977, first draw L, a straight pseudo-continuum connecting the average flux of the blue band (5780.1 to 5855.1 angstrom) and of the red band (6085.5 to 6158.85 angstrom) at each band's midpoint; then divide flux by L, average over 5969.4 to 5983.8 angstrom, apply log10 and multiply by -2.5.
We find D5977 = -0.03 mag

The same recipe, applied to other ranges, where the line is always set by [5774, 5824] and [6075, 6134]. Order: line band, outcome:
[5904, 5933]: 0.018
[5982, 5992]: -0.013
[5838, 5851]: 0.018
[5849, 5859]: 0.019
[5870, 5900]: 0.038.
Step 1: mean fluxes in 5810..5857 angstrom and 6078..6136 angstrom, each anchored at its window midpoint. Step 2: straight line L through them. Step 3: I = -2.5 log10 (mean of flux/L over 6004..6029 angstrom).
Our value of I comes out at 0.03 mag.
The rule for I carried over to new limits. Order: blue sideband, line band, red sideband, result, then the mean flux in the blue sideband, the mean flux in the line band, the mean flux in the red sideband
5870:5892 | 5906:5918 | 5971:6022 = 0.018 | 4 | 3.92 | 3.98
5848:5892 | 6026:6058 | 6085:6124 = -0.008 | 4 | 3.95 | 3.88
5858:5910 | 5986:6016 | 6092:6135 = -0.012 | 3.95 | 3.96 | 3.89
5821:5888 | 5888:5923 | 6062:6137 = 0.055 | 4.07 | 3.85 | 3.96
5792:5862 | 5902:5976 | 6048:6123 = 0.015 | 4.1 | 3.99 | 3.97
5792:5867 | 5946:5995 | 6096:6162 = -0.014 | 4.09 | 4.01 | 3.82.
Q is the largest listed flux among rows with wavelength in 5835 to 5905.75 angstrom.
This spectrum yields 4.4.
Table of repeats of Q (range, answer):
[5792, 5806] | 4.37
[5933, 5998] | 4.14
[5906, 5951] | 4.15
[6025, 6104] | 4.32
